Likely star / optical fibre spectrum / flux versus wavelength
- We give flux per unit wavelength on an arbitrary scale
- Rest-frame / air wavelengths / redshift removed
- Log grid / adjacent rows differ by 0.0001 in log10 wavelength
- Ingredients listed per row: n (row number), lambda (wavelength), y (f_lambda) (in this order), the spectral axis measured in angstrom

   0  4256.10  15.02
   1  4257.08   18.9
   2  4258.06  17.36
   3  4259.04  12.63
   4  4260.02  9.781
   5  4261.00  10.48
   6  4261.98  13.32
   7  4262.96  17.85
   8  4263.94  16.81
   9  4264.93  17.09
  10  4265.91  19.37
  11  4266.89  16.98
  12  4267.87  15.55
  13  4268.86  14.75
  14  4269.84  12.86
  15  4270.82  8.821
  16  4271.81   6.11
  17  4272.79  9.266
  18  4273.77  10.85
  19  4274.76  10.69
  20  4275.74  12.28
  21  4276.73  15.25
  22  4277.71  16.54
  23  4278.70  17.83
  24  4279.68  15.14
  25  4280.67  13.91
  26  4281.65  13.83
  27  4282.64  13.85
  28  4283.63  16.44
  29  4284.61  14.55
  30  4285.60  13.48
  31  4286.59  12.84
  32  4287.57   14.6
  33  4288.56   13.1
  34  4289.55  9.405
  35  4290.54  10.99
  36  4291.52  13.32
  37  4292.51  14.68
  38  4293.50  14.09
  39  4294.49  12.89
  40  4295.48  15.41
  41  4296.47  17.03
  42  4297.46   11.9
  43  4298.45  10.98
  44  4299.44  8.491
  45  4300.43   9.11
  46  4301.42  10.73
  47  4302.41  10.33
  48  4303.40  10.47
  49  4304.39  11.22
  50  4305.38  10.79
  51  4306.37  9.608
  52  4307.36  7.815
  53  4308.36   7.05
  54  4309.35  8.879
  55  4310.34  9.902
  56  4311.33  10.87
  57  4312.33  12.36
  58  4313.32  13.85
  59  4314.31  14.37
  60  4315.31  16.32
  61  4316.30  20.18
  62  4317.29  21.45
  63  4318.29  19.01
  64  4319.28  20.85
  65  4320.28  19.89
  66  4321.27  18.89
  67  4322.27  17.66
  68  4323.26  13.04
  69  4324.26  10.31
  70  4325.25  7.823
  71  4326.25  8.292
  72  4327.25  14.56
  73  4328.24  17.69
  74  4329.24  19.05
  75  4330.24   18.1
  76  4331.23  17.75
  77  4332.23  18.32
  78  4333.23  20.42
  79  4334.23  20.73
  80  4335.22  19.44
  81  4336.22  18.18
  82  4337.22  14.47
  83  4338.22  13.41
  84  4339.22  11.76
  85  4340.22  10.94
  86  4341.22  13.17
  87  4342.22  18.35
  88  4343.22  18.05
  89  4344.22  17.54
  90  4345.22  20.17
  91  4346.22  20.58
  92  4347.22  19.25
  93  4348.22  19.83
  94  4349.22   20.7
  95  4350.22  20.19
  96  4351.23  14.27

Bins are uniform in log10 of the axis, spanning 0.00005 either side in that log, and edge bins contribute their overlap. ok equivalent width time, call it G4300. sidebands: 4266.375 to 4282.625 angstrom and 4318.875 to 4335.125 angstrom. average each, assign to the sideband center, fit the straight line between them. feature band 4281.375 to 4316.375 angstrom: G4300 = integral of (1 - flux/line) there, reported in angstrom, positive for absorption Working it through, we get 5.71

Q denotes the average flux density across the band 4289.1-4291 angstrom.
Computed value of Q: 10.2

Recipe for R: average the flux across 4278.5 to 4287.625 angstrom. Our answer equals 14.6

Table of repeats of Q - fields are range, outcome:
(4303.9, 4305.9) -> 11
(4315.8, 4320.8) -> 20.3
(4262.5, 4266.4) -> 17.8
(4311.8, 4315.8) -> 14.2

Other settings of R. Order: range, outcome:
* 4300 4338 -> 14.5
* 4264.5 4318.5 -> 13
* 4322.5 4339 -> 15.7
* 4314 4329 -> 16.1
